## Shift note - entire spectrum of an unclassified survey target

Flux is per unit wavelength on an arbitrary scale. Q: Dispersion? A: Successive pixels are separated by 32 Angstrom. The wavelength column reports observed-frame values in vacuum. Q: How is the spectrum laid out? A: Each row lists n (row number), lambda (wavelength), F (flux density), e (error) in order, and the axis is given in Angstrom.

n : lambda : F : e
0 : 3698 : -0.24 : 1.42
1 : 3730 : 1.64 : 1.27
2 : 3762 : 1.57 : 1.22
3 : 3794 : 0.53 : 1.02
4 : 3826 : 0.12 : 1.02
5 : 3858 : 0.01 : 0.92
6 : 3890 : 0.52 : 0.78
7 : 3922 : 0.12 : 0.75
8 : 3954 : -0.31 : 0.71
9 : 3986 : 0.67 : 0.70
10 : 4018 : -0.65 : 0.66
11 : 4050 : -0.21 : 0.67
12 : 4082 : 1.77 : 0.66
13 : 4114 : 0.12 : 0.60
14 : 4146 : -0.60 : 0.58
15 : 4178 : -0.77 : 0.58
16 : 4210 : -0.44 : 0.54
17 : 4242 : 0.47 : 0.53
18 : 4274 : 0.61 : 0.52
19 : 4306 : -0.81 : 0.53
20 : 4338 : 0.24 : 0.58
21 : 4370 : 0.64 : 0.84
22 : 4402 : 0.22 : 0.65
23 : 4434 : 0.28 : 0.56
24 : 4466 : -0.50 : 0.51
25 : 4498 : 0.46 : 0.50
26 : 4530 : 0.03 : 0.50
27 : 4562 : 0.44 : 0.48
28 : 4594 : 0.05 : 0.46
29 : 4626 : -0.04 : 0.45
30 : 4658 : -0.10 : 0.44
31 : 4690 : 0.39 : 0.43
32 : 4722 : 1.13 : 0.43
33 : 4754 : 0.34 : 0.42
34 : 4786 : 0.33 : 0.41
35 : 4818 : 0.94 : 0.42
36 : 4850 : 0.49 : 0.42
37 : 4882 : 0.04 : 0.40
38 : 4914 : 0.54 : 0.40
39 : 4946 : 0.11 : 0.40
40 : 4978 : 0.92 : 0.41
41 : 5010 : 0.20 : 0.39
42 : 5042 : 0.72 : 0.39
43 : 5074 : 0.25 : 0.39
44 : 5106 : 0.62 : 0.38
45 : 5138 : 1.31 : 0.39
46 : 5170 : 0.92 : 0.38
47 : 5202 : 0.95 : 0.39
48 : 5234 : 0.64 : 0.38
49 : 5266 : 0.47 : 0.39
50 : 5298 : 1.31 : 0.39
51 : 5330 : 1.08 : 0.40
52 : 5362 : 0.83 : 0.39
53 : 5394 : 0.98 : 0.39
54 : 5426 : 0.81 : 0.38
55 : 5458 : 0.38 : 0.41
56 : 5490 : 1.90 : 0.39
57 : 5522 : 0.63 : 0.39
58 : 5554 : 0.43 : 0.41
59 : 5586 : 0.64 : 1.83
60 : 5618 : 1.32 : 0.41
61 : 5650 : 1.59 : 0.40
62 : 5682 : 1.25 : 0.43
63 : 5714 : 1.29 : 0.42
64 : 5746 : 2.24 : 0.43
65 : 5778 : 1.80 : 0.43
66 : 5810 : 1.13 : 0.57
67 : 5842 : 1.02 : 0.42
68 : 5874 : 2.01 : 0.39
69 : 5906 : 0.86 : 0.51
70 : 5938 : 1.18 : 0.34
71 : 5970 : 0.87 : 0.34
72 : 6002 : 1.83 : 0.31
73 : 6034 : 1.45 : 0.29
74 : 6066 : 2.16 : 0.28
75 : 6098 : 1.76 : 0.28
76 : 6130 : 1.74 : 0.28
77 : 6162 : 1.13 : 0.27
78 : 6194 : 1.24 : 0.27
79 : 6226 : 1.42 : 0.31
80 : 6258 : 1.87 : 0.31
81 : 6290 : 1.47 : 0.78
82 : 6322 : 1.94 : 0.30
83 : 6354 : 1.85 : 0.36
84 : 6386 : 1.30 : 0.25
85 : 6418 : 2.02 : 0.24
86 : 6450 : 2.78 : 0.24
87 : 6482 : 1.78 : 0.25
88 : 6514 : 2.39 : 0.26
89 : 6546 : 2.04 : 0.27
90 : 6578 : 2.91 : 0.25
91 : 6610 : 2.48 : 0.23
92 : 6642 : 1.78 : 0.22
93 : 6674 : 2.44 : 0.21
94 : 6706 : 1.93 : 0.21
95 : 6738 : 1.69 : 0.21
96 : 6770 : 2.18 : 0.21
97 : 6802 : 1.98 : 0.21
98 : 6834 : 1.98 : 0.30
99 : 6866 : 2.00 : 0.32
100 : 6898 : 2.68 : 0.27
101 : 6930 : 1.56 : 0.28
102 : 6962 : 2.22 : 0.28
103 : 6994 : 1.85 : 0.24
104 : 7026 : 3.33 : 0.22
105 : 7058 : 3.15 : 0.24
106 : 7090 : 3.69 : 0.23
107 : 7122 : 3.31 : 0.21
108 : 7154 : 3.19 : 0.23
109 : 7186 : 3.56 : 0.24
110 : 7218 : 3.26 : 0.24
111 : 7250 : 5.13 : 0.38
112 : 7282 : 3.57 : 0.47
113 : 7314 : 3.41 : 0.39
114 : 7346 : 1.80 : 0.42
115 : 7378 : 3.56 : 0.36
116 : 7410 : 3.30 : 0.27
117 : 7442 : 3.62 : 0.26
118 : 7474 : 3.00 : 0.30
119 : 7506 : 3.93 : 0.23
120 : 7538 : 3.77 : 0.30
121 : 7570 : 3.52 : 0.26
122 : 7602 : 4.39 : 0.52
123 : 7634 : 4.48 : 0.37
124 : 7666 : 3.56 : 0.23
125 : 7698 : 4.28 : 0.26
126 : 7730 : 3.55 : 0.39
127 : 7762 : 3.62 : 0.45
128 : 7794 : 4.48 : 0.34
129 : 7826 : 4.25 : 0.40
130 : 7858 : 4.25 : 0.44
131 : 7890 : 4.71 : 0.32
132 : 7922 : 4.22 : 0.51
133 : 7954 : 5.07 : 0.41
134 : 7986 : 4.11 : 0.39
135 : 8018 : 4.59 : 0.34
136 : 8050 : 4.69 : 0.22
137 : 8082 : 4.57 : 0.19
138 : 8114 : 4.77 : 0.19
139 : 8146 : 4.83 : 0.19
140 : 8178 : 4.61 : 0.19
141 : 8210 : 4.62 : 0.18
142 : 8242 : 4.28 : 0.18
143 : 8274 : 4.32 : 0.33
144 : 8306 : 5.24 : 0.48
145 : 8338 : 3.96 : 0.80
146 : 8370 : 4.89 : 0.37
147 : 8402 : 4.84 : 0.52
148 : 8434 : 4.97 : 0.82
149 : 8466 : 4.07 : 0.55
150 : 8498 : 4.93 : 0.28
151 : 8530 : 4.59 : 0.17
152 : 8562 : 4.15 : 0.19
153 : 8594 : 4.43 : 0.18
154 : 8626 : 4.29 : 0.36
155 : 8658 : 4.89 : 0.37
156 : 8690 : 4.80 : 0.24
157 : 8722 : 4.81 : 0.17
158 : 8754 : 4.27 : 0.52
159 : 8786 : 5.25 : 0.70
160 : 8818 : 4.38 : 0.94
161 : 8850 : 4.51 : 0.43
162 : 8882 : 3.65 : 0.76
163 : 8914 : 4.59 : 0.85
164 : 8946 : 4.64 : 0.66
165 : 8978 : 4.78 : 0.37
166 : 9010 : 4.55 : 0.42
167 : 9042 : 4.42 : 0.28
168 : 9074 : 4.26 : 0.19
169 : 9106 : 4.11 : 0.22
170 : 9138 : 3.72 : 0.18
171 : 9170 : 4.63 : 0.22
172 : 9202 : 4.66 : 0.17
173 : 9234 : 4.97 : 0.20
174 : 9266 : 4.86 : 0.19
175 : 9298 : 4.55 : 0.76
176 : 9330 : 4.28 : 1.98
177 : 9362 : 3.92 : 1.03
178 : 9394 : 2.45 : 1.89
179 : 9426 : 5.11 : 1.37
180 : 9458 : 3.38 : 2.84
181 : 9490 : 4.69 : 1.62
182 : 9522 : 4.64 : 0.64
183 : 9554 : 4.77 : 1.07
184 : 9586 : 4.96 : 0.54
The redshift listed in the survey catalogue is 0.76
